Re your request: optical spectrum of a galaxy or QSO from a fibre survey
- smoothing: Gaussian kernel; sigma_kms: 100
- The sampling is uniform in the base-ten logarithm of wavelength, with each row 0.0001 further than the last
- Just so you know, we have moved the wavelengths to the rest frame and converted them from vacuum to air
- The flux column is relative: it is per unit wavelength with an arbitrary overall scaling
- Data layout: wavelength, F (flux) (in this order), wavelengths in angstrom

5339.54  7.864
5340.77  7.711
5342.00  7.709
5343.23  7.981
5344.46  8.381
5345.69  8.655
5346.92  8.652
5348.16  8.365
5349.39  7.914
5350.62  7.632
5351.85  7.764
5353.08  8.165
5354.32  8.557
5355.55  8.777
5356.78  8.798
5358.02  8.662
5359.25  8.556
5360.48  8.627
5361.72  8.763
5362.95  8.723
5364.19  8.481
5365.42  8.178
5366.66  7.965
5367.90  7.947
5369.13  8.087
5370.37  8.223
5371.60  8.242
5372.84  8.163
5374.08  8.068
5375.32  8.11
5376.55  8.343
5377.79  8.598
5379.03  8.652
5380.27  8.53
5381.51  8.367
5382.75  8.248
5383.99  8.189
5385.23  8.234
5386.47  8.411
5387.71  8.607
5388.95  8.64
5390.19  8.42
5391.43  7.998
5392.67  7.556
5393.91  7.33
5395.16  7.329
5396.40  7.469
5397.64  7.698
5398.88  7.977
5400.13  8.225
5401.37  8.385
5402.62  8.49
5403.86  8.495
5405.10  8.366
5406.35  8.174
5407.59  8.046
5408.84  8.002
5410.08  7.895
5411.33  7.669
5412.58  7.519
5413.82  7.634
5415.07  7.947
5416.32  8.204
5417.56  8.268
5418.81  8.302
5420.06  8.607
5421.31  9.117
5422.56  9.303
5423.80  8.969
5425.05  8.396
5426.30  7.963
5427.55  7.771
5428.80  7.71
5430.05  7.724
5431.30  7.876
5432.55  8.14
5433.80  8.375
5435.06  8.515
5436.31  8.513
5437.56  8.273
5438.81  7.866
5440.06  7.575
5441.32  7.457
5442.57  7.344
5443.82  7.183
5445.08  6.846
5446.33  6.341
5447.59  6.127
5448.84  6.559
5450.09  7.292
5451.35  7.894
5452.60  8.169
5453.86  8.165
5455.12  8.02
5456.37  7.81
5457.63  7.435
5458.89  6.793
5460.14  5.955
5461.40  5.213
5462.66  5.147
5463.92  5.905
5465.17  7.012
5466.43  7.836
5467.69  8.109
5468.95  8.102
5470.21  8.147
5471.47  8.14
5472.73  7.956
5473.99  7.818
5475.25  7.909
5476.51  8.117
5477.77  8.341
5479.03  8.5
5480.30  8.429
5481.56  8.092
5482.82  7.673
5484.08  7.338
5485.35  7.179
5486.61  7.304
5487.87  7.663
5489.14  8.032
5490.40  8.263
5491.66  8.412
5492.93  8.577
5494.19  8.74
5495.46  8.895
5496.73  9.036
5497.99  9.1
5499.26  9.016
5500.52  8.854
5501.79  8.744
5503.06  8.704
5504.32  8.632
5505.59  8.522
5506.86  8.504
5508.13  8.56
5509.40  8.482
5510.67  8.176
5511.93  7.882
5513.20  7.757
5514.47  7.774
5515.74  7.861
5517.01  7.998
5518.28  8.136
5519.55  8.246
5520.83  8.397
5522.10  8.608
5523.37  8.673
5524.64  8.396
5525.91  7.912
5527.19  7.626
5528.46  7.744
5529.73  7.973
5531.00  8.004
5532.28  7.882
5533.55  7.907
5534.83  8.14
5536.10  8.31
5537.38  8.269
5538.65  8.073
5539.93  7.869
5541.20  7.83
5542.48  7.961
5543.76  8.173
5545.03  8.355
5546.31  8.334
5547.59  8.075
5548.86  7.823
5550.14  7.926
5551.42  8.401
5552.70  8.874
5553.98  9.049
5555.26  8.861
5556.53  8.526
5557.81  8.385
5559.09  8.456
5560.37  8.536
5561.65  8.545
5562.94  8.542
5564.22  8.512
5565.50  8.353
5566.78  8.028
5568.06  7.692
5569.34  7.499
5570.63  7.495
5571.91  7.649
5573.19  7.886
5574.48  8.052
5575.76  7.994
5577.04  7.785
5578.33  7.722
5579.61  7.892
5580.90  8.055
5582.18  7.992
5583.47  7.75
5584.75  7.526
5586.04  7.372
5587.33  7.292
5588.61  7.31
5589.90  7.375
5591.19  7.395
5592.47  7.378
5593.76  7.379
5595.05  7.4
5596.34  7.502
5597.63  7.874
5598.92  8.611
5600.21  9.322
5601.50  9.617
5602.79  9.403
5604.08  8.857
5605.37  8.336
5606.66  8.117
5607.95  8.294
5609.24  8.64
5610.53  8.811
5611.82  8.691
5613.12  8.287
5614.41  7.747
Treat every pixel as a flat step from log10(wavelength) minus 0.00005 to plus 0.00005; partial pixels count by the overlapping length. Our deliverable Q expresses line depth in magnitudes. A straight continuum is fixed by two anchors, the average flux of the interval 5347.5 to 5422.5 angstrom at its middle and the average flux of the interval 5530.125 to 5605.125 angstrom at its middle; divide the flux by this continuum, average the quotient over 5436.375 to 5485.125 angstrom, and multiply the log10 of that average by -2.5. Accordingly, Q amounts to 0.10 mag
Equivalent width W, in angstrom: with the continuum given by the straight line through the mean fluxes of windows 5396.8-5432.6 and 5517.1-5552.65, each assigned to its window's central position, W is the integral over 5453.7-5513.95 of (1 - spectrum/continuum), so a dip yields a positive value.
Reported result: 1.5 angstrom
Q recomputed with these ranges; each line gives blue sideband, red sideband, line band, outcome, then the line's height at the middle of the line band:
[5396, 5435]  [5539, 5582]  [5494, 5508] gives -0.08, 8.16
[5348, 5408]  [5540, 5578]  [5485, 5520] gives -0.02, 8.2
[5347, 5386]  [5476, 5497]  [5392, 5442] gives 0.02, 8.24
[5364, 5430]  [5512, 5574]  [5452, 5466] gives 0.19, 8.16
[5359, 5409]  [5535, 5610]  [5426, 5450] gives 0.08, 8.19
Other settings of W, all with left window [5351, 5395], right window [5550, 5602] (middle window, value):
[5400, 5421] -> 0.3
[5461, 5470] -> 1.4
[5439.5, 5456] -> 1.8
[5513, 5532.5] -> 0.1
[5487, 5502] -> -0.8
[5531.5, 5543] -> 0.1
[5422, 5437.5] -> -0.1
